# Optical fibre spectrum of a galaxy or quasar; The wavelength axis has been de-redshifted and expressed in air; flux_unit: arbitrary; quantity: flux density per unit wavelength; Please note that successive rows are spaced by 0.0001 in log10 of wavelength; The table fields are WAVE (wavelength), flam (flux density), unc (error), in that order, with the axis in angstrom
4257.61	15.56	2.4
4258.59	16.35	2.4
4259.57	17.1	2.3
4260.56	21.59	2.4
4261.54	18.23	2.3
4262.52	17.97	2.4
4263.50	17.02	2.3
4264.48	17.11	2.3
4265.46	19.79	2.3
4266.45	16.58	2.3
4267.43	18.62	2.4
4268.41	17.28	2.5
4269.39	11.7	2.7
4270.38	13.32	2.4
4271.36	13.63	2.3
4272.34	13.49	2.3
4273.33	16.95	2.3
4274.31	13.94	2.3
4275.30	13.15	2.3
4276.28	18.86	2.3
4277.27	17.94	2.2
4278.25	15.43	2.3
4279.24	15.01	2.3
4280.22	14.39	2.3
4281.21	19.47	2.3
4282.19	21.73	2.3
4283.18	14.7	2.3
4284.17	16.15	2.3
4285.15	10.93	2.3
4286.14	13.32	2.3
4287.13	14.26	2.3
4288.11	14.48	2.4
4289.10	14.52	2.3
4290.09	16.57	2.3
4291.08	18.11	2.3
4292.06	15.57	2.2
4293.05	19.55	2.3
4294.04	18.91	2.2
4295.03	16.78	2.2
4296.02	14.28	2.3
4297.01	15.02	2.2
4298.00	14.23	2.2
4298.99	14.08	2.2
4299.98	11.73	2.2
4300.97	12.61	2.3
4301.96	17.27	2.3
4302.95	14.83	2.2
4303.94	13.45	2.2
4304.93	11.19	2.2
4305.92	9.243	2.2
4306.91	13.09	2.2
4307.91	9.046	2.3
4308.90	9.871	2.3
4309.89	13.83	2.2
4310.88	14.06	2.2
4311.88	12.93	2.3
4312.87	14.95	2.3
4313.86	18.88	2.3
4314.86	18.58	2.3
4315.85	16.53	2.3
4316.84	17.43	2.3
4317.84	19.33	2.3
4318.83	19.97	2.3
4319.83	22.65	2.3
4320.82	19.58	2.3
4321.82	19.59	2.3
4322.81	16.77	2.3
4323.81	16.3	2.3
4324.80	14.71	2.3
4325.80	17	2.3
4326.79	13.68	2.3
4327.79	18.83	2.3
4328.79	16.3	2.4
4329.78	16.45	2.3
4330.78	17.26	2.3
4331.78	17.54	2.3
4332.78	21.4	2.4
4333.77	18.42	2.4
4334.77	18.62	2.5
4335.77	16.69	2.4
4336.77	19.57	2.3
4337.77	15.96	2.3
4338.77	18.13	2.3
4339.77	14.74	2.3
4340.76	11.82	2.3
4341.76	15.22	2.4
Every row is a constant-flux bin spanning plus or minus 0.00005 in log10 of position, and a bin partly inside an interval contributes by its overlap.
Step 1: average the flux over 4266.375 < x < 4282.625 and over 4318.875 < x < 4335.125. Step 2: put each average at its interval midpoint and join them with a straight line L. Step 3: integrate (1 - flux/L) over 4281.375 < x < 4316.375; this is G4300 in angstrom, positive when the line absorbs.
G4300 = 4.26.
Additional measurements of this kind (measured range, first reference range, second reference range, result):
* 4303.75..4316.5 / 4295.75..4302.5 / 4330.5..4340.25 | 1.48 angstrom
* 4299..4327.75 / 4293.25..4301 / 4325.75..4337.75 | 1.62 angstrom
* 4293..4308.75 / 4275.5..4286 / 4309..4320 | 2.59 angstrom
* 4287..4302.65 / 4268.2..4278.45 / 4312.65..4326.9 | 0.77 angstrom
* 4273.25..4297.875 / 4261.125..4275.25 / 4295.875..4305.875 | -2.04 angstrom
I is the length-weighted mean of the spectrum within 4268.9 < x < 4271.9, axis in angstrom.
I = 12.9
